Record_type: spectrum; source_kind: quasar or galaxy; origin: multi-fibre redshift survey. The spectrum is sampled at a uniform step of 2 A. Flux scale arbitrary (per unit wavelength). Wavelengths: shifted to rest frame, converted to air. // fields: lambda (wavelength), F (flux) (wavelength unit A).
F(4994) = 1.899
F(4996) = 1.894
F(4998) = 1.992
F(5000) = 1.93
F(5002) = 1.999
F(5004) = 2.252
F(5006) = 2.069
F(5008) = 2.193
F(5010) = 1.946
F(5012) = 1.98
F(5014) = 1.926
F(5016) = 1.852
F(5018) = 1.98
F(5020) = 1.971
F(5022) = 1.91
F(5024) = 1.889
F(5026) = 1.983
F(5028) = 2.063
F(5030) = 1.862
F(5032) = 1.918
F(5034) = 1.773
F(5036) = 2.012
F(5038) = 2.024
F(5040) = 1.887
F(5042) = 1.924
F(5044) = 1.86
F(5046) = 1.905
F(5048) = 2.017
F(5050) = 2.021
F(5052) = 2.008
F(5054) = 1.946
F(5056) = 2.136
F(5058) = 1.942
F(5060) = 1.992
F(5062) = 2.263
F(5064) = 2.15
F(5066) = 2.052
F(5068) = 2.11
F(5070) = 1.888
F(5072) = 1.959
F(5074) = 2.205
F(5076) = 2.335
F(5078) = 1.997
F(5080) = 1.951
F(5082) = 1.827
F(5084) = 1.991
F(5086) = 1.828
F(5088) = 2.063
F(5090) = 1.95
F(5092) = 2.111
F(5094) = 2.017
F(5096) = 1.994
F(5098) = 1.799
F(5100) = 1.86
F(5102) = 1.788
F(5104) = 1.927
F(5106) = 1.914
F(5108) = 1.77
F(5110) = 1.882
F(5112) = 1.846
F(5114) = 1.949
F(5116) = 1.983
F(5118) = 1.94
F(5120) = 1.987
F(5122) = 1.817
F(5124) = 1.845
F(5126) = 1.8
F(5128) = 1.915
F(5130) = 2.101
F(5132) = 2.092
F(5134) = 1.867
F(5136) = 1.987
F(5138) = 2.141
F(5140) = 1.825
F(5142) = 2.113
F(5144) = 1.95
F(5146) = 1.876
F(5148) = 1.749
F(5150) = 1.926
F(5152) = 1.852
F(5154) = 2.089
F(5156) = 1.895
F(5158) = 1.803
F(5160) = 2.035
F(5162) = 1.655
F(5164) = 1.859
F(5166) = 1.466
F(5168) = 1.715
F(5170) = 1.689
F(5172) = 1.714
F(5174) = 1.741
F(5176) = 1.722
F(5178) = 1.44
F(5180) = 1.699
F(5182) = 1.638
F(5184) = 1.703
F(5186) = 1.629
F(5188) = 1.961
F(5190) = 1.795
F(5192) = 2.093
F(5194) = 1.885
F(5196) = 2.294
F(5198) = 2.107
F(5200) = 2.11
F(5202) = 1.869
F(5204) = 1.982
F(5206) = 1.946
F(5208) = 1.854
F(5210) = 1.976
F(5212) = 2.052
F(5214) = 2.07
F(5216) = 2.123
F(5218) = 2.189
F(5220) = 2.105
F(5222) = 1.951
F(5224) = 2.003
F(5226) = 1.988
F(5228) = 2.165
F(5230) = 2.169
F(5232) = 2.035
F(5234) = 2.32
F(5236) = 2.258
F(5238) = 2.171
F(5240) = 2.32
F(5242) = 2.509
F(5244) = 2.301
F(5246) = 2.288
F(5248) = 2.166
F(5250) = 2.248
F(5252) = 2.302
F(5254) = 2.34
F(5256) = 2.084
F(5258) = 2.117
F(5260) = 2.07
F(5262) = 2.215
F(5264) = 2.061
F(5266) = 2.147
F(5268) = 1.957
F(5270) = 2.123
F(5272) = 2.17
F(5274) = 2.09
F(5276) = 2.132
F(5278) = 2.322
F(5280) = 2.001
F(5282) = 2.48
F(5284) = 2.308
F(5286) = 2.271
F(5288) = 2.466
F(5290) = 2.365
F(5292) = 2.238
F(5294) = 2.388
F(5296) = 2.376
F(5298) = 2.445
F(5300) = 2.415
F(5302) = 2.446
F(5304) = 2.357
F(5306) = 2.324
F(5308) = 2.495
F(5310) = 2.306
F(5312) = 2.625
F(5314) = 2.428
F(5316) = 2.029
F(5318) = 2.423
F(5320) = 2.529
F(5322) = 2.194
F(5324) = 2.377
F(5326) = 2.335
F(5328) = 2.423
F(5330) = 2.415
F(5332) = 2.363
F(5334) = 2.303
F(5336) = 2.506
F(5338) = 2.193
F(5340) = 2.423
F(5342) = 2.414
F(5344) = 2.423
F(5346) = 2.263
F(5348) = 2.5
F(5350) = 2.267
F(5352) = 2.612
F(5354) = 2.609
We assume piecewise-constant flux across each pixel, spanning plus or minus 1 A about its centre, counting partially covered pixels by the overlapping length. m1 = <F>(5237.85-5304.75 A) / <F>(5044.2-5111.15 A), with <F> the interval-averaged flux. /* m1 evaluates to 1.1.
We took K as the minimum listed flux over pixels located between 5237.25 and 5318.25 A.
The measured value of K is 1.957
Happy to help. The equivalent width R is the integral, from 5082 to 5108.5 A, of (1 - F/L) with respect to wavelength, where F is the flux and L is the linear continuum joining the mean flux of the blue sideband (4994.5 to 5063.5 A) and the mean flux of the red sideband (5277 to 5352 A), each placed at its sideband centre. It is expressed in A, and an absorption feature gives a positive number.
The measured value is 1.9 A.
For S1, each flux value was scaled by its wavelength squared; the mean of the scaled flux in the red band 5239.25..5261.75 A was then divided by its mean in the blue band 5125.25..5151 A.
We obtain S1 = 1.20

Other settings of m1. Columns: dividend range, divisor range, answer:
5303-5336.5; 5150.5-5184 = 1.36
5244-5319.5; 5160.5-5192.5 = 1.32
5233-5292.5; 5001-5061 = 1.13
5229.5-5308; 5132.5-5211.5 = 1.21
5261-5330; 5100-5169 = 1.22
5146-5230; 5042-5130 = 0.96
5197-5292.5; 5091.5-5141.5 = 1.12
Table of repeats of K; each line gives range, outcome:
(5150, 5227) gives 1.44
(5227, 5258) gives 2.035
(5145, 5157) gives 1.749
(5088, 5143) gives 1.77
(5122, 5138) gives 1.8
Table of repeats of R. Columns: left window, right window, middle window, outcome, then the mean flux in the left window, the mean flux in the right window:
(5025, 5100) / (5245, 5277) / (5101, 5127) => 2.0 A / 1.99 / 2.16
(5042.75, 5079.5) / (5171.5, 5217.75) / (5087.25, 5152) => 1.6 A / 2.04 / 1.89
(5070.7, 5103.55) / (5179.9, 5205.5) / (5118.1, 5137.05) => 0.2 A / 1.98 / 1.91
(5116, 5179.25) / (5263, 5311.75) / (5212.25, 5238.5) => -0.3 A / 1.86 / 2.28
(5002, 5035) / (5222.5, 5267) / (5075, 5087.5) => 0.3 A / 1.97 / 2.19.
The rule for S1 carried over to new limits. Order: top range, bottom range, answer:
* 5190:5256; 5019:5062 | 1.16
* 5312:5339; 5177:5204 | 1.33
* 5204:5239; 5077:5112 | 1.14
